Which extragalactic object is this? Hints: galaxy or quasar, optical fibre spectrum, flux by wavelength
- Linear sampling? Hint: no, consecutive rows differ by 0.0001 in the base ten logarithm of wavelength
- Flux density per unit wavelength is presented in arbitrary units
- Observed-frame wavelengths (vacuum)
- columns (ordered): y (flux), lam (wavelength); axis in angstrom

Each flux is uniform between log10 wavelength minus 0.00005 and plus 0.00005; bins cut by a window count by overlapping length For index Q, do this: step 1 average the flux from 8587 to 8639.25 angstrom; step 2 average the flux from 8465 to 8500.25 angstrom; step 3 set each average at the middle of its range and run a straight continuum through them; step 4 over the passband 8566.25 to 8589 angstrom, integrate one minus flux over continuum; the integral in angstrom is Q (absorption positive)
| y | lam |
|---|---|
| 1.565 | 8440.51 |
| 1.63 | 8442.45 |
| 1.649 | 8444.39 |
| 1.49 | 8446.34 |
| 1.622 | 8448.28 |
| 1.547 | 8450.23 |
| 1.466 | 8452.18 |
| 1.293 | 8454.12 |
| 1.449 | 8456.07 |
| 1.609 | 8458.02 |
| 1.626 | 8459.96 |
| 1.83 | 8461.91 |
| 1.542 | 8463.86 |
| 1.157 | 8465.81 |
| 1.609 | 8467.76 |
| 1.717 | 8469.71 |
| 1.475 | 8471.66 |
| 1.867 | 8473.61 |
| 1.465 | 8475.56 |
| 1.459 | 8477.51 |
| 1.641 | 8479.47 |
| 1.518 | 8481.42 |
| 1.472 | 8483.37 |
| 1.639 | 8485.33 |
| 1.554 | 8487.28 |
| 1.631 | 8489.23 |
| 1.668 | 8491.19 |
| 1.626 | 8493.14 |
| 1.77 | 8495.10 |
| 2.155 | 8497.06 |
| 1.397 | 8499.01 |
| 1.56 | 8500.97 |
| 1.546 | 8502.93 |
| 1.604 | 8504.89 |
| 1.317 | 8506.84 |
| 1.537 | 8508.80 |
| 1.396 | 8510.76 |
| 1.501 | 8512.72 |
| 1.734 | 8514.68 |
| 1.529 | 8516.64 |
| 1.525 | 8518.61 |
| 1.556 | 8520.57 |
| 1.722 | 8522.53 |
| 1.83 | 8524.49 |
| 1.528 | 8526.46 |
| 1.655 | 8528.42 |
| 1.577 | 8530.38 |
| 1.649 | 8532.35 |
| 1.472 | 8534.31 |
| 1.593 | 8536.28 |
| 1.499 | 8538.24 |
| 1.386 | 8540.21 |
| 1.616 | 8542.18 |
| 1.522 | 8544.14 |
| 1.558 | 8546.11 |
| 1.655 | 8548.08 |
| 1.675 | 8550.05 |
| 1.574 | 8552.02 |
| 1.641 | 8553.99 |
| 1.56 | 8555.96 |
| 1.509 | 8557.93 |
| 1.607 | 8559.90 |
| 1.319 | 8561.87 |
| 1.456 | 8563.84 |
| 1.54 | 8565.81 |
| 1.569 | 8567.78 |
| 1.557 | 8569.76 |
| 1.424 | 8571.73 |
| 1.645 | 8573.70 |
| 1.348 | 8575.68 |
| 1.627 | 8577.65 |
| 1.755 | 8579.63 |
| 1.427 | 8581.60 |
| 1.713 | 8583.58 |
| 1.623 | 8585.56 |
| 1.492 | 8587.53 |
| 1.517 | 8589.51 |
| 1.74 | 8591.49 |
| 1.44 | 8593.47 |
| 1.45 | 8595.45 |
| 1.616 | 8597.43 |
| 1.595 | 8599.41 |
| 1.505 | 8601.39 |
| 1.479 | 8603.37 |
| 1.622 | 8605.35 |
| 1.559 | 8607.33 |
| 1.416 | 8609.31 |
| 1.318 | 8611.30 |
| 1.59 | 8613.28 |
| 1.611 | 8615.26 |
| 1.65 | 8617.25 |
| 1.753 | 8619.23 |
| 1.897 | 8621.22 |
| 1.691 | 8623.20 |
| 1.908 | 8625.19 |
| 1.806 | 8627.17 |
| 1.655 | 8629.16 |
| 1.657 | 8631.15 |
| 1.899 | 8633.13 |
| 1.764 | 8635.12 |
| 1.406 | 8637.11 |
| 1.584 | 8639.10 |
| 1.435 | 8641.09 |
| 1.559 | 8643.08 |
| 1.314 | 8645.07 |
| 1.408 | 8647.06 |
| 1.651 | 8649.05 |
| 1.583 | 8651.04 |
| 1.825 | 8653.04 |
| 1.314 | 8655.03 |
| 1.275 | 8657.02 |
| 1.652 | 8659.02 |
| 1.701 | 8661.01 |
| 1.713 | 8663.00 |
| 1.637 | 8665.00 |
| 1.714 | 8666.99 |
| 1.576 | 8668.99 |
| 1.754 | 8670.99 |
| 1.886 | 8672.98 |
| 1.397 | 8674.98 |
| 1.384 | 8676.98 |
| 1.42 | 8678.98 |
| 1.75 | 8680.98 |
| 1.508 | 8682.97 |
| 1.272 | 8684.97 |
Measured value 0.7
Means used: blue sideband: 1.6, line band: 1.56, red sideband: 1.62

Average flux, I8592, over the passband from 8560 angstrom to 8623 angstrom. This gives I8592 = 1.56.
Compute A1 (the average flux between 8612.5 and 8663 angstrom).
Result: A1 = 1.63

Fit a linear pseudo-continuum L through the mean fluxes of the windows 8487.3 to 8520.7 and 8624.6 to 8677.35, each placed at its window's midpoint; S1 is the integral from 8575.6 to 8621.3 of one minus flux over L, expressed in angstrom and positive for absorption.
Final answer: 0.9 angstrom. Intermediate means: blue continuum 1.59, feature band 1.57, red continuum 1.61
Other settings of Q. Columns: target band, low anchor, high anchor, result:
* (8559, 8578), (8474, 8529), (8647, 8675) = 1.18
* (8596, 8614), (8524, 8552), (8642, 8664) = 0.47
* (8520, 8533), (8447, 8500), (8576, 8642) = -0.44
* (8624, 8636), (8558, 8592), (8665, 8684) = -1.55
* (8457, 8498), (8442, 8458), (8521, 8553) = -2.03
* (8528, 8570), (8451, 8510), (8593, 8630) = 1.05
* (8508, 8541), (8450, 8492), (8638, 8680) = -0.30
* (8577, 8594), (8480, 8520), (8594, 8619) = -0.53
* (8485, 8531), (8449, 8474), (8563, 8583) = -1.88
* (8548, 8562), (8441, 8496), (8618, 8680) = 0.16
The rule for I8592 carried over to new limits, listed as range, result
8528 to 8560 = 1.57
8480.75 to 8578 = 1.57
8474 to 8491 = 1.56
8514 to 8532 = 1.63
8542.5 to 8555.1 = 1.6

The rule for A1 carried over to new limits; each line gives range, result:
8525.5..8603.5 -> 1.55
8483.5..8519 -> 1.59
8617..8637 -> 1.76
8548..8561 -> 1.6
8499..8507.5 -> 1.5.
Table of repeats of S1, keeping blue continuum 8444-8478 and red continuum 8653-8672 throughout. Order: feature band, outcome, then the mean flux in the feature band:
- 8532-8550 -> 0.21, 1.55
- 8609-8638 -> -1.45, 1.67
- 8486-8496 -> -0.59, 1.65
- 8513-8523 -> -0.23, 1.6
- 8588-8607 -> 0.45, 1.55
